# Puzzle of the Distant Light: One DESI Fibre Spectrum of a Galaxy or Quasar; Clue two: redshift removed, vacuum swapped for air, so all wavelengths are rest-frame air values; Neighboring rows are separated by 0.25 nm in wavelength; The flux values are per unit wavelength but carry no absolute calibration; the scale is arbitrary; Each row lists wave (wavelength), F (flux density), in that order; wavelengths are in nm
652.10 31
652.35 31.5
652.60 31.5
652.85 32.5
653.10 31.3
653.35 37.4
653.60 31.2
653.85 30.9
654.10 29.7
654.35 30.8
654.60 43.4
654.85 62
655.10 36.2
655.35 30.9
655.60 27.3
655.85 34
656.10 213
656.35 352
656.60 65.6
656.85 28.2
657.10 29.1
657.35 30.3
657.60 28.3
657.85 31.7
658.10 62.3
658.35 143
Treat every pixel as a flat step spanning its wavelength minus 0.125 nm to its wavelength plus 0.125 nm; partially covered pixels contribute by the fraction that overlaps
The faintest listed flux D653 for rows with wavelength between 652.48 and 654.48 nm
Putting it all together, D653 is 29.7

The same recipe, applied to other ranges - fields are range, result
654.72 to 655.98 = 27.3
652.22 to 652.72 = 31.5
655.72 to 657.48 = 28.2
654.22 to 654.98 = 30.8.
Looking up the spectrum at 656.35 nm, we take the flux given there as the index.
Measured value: 352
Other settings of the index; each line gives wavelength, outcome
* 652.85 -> 32.5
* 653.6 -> 31.2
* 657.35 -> 30.3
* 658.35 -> 143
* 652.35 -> 31.5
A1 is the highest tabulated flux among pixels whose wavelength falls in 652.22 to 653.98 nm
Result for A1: 37.4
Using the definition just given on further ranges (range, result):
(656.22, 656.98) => 352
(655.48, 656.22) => 213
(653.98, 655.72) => 62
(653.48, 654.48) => 31.2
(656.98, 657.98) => 31.7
